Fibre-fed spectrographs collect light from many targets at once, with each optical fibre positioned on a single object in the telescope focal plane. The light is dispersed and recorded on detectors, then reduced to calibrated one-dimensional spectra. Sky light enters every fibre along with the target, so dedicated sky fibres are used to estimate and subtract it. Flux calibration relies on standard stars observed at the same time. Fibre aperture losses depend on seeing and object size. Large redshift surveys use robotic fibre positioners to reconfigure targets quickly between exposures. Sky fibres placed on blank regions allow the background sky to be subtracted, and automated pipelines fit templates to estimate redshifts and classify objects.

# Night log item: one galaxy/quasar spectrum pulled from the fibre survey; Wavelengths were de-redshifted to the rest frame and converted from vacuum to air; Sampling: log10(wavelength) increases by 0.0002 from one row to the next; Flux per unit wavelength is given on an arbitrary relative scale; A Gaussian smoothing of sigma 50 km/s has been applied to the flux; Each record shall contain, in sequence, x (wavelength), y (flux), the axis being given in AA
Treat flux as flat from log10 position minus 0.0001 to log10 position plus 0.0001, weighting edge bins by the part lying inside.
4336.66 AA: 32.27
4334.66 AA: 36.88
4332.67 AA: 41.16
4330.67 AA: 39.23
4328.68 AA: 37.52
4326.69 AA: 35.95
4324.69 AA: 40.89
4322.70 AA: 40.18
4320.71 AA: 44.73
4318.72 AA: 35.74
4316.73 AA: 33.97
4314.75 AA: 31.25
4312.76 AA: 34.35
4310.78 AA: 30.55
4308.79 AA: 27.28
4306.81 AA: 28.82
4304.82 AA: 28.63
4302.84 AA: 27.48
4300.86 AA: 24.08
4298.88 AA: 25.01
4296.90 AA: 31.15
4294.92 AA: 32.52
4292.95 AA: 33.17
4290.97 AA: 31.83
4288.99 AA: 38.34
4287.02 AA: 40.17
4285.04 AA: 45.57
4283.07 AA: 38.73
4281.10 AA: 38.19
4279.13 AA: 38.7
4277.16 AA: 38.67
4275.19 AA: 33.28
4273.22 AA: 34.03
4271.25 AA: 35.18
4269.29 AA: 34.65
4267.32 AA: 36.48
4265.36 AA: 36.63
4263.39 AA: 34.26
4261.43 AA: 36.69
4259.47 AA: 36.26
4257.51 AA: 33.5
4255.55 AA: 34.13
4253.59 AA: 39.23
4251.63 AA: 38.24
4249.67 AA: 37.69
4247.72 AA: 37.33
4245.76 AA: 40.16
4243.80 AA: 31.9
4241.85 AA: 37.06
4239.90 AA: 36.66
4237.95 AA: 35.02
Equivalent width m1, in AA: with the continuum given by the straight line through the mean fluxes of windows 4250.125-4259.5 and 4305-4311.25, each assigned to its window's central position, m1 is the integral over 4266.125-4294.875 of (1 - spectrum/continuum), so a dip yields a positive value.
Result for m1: -3.7 AA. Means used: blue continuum 36.3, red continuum 28.7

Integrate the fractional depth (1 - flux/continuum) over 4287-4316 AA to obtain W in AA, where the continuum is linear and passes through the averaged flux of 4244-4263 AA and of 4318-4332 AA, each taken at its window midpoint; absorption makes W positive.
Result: 5.8 AA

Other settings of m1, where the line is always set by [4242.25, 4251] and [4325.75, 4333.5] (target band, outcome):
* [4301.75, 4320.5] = 3.3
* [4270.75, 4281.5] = 0.3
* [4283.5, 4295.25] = 0.1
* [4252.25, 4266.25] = 0.5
